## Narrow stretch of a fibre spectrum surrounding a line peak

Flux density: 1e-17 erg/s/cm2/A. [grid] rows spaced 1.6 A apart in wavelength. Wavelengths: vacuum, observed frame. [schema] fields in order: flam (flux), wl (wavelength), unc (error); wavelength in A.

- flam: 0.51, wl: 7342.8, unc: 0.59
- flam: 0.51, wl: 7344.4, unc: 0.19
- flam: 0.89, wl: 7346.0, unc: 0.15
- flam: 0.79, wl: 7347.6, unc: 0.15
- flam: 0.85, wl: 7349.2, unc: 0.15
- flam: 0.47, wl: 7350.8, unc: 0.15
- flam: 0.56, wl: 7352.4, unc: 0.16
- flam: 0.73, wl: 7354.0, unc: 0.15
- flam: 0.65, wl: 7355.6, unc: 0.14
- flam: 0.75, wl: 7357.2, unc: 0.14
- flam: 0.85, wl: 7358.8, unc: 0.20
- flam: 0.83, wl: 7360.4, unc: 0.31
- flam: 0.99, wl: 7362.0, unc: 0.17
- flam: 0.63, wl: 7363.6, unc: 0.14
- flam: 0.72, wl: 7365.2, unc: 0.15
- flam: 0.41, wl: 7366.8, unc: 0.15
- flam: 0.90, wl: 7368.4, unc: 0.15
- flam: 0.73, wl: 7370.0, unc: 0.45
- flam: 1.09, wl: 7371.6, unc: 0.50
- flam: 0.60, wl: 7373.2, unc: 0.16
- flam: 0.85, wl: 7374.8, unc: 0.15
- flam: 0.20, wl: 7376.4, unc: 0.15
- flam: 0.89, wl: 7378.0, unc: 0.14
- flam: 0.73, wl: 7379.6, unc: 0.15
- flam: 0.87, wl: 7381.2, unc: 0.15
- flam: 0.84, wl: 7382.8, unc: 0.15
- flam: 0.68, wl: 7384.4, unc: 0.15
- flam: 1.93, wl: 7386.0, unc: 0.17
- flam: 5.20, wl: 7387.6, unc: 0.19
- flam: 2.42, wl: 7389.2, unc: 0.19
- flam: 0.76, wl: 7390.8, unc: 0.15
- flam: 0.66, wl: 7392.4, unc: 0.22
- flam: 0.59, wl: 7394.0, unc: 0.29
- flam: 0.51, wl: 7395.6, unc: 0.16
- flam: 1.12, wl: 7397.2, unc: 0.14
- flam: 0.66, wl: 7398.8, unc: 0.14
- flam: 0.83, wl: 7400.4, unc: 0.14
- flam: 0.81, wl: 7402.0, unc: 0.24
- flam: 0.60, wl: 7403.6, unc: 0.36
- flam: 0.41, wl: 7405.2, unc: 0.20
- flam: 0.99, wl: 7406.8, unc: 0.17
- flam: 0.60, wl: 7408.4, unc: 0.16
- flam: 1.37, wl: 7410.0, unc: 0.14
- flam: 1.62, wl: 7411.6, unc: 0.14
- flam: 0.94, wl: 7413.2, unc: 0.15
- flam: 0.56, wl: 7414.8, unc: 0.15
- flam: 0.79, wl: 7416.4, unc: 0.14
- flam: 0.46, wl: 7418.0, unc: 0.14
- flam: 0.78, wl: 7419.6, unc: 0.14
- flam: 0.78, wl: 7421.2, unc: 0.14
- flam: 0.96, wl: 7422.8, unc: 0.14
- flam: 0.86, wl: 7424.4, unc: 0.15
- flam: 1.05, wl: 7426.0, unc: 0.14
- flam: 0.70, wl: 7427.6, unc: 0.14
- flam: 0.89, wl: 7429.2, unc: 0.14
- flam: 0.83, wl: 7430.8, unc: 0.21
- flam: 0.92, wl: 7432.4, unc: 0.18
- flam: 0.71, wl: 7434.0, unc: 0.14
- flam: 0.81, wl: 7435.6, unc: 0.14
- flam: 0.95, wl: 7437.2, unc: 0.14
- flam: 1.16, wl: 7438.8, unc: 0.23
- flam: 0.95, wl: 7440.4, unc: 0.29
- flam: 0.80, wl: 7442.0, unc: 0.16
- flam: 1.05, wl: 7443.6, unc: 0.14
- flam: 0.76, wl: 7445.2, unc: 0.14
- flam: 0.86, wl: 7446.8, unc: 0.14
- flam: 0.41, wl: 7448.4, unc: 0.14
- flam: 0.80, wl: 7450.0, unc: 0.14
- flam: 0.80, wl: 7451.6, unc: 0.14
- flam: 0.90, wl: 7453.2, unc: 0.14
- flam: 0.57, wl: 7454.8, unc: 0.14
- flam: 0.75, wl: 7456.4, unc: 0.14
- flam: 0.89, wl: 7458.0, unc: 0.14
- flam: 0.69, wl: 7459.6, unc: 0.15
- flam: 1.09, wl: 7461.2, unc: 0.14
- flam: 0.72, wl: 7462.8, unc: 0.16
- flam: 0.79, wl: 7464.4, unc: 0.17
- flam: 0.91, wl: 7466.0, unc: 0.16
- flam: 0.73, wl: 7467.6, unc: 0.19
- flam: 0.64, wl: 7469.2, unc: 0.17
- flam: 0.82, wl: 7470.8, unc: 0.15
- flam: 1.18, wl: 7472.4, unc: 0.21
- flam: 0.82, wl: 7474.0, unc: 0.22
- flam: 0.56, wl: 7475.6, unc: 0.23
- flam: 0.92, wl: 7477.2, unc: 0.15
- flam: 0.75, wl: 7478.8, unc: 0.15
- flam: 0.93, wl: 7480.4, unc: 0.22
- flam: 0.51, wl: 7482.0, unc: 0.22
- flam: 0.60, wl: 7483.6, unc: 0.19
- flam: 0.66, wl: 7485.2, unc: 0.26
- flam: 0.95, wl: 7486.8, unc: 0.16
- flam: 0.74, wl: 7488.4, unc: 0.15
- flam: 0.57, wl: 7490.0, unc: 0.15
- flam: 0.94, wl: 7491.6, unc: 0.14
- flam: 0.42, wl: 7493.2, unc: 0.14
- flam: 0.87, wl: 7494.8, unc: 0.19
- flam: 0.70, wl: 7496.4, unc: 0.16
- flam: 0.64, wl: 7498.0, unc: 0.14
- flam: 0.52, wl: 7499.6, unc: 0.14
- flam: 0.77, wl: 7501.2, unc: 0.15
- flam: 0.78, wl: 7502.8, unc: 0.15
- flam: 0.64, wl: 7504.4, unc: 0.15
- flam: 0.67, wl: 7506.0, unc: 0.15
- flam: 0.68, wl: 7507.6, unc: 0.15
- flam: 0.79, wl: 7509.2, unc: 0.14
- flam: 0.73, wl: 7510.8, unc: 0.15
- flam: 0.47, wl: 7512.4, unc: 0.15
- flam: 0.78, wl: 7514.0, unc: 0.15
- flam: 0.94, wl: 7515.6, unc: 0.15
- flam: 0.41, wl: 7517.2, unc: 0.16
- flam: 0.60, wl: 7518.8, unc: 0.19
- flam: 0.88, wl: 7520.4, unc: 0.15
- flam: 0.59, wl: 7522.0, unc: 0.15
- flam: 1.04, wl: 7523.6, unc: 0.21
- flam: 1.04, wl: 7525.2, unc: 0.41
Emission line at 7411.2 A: [N II]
